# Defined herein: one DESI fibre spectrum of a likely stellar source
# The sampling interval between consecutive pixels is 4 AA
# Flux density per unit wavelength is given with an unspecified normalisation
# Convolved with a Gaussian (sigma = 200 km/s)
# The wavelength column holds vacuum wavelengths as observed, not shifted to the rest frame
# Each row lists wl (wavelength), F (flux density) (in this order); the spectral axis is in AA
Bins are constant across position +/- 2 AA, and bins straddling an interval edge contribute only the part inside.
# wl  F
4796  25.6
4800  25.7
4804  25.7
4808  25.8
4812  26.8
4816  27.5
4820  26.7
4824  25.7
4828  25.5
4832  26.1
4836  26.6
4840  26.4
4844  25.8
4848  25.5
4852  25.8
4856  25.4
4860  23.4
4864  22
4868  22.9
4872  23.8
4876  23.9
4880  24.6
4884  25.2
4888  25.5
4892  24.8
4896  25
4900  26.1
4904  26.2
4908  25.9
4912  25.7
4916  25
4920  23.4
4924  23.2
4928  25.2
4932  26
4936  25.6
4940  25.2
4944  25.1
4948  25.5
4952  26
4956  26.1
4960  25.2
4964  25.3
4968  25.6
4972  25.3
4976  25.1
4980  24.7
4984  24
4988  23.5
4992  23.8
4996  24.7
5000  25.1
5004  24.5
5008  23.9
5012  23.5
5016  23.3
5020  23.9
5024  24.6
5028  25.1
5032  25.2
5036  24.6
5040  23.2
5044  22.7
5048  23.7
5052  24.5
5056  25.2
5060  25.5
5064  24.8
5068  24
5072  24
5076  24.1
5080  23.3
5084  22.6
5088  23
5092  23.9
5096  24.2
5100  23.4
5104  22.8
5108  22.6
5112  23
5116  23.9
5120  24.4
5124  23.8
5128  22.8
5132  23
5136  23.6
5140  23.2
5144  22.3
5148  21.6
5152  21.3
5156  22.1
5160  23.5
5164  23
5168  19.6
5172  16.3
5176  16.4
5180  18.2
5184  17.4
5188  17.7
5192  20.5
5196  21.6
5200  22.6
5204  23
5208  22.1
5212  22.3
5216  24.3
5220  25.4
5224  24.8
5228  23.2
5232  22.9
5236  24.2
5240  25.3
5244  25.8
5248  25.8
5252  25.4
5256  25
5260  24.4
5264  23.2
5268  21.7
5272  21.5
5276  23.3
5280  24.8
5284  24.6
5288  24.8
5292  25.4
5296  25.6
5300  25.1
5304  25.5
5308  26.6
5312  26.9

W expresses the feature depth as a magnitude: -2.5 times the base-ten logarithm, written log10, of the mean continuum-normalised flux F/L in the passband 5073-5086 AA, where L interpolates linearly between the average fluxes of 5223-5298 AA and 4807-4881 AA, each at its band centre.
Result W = 0.06 mag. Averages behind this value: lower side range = 25.3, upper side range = 24.3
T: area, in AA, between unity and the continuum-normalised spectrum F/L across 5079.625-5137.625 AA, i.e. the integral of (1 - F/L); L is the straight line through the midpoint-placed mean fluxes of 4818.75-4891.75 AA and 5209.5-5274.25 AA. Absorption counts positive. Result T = 2.5 AA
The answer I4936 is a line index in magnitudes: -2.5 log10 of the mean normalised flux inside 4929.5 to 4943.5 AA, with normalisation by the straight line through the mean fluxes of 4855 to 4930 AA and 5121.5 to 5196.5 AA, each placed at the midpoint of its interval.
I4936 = -0.07 mag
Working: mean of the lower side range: 24.6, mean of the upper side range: 21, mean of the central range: 25.5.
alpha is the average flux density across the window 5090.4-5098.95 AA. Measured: 24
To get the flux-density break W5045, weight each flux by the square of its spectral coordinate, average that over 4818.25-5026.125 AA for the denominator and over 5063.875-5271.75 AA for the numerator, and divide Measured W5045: 1.0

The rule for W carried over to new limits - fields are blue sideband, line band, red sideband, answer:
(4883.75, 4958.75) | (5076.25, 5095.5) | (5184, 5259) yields 0.04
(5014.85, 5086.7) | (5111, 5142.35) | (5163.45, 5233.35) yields -0.04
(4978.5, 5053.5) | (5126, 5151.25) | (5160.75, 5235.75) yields -0.02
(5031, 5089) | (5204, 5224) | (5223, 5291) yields 0.02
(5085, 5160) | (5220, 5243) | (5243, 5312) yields 0.00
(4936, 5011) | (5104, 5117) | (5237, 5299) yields 0.07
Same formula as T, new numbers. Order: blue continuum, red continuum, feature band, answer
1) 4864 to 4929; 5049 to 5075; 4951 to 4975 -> -0.9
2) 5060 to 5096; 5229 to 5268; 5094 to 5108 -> 0.3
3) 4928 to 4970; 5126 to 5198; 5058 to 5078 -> -1.4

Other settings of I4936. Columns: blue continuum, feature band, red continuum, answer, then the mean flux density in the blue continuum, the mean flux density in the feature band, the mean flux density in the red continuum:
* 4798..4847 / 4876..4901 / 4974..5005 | 0.02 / 26.2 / 25.1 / 24.4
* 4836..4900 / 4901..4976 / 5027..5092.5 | -0.03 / 24.8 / 25.3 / 24.1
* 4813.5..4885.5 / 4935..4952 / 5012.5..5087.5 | -0.03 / 25.2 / 25.4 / 24.1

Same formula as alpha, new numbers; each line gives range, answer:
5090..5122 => 23.5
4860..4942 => 24.7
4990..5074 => 24.3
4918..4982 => 25.2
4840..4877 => 24.4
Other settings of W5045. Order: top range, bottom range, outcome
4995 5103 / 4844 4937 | 1.03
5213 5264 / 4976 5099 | 1.10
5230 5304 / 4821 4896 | 1.15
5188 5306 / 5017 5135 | 1.07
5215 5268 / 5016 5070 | 1.09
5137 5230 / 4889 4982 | 0.94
